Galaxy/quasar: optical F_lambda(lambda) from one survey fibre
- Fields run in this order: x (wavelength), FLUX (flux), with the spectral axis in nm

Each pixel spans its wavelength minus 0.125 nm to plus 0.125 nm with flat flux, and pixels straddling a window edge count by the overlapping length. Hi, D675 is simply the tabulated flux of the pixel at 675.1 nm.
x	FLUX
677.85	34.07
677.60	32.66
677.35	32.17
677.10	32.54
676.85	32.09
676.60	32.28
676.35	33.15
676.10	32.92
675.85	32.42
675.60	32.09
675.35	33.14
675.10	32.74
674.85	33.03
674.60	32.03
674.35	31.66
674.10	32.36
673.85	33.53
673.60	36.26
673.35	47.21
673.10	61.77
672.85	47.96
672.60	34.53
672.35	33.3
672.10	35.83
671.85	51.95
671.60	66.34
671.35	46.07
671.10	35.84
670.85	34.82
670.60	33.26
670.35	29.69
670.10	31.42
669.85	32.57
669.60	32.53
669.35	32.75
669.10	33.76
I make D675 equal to 32.74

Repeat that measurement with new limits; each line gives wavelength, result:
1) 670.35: 29.69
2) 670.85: 34.82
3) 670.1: 31.42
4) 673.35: 47.21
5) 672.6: 34.53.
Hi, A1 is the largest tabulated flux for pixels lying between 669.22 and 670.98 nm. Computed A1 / 34.82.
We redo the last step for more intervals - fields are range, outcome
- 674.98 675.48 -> 33.14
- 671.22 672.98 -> 66.34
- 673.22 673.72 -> 47.21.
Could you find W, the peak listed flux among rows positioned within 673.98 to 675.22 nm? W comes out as 33.03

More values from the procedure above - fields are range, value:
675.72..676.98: 33.15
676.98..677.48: 32.54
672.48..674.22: 61.77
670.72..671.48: 46.07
